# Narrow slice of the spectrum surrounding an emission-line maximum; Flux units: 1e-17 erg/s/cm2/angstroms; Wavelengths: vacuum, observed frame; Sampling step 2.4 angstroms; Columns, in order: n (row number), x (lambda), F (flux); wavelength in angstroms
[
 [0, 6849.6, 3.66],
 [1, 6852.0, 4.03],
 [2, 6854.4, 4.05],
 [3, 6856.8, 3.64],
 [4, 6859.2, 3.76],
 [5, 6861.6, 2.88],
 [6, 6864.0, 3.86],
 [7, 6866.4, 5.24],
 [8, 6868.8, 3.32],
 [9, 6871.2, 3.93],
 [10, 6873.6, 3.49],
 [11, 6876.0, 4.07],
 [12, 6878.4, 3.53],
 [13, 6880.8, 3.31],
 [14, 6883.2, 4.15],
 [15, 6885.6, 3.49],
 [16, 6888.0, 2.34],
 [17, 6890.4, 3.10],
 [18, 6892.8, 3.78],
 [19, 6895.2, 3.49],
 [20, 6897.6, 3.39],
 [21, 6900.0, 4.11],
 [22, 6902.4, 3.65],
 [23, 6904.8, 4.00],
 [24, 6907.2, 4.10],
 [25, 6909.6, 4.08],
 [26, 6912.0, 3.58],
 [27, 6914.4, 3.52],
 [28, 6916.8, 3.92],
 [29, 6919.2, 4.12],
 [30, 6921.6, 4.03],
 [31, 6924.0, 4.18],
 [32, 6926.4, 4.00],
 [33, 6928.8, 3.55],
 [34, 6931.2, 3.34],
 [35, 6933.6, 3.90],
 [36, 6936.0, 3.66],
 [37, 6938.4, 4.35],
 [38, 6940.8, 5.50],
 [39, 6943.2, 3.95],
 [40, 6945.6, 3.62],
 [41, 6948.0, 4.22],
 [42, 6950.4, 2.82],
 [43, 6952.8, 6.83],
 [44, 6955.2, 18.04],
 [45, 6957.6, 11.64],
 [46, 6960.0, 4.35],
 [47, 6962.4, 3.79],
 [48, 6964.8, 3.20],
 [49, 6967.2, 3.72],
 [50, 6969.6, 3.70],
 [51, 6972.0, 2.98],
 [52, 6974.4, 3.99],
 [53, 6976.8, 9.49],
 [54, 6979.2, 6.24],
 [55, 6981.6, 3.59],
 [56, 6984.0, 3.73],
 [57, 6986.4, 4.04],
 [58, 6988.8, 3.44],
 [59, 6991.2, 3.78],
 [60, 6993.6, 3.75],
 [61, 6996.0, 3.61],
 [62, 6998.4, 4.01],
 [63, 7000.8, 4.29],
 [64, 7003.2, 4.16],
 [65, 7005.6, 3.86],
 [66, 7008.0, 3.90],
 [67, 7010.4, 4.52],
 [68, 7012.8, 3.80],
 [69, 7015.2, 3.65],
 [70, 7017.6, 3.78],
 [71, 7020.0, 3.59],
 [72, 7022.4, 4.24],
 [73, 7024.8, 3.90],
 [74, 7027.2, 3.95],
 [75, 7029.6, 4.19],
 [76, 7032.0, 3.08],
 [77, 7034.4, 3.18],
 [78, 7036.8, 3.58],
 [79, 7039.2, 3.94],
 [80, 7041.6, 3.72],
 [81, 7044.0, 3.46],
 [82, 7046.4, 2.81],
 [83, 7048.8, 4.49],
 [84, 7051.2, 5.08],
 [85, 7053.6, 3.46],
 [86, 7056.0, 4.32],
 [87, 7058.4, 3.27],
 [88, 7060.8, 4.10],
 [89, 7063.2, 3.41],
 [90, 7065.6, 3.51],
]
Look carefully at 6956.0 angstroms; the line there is Halpha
